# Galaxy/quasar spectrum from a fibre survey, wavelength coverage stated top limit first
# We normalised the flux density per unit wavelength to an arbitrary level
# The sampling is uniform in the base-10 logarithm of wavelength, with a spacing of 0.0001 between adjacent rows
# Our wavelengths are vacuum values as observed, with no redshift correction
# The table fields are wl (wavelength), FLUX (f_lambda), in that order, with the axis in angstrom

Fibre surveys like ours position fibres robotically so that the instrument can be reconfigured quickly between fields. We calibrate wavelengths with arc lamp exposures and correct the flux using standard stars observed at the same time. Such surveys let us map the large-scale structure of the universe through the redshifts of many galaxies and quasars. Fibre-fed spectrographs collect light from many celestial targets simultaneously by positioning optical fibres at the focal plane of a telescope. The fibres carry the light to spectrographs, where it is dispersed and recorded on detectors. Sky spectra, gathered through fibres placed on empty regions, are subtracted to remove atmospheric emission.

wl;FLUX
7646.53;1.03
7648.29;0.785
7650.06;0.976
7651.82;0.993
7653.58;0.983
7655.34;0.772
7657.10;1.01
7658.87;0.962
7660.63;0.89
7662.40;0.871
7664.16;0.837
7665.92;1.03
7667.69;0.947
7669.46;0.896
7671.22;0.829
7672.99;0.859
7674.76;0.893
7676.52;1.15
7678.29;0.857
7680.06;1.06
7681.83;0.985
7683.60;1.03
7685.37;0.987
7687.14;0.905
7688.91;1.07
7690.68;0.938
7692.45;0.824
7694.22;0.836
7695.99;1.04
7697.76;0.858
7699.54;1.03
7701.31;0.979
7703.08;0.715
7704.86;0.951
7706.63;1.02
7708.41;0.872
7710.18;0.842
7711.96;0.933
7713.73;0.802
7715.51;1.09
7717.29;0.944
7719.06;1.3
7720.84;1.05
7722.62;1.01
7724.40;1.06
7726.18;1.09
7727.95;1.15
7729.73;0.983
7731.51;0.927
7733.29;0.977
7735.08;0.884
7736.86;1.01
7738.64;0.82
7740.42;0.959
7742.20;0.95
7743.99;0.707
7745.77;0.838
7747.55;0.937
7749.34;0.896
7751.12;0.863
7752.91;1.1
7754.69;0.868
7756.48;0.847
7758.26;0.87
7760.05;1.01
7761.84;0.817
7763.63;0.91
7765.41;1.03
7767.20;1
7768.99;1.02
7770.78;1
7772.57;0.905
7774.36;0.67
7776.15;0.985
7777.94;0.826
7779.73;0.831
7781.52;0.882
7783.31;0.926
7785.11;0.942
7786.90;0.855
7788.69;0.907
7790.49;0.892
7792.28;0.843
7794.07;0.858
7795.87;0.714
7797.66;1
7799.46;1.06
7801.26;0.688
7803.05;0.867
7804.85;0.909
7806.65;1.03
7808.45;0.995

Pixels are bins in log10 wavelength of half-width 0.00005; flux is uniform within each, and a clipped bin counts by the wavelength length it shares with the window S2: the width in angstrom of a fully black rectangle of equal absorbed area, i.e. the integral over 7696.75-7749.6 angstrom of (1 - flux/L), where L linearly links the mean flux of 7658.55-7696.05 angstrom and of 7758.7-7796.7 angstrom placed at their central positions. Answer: -2.0 angstrom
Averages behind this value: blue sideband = 0.938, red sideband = 0.896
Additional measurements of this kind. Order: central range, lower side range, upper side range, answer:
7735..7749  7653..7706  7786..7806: 0.2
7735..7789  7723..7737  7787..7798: 1.6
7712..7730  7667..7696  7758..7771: -1.8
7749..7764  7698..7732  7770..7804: 0.2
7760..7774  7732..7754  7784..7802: -0.8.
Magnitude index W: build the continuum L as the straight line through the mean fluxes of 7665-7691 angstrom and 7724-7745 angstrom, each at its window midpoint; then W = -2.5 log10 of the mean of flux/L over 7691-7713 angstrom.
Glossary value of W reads 0.06 mag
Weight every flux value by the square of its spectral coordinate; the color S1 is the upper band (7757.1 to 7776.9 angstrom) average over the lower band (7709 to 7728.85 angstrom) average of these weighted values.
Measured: 0.92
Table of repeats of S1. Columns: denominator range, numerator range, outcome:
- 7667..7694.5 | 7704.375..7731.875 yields 1.07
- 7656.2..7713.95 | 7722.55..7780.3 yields 1.02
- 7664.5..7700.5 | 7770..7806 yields 0.95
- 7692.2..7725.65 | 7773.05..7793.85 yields 0.92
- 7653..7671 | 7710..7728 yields 1.14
